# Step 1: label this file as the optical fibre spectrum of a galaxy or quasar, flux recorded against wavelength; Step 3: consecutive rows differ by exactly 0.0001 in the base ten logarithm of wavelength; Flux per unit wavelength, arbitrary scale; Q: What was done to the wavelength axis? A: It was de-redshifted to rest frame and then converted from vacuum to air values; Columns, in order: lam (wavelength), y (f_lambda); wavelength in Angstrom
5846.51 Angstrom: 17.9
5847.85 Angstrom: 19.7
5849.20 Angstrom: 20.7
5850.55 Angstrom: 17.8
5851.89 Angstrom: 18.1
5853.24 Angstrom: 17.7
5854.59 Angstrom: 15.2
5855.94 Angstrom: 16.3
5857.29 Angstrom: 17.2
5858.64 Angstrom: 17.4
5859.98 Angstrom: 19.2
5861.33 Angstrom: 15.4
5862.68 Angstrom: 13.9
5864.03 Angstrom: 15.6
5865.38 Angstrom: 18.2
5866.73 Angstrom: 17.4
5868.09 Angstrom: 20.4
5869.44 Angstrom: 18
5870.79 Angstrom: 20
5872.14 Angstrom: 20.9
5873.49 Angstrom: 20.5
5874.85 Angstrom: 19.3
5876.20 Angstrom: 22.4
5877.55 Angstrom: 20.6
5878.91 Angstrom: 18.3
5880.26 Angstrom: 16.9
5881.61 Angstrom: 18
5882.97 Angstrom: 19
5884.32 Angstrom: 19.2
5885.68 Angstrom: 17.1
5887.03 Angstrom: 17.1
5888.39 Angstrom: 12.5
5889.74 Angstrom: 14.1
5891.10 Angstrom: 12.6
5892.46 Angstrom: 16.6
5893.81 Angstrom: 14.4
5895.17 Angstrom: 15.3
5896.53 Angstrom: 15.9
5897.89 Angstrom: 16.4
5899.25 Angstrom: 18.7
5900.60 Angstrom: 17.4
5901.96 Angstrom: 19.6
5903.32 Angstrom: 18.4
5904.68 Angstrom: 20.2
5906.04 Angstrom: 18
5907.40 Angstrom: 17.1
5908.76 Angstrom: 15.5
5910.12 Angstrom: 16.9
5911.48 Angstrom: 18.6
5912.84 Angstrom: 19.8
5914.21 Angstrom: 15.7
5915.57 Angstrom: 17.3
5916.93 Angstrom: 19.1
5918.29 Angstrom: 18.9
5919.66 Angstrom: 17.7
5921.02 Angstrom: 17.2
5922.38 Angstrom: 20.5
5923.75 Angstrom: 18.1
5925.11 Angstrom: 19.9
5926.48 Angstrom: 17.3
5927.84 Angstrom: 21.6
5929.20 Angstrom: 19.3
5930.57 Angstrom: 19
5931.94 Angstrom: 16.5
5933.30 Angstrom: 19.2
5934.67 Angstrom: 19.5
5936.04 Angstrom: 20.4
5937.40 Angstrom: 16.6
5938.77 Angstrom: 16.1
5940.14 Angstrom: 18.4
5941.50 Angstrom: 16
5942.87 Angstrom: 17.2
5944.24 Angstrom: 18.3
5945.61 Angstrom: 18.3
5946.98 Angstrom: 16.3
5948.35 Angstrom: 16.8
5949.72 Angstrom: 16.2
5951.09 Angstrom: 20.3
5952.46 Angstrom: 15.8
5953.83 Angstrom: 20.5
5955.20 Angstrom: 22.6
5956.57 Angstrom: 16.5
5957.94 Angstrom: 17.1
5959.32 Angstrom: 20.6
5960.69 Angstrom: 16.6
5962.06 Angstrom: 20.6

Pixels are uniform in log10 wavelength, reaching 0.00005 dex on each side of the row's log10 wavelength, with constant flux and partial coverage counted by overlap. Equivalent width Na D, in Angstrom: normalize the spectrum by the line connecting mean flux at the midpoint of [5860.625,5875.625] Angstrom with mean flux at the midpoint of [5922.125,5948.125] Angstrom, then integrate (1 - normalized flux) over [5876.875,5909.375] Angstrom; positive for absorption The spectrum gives 2.1 Angstrom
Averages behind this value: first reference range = 18.2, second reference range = 18.3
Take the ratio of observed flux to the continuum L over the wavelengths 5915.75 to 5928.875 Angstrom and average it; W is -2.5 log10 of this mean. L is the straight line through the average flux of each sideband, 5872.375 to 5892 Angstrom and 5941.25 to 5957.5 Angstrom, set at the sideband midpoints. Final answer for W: -0.06 mag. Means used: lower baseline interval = 17.7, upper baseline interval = 17.9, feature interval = 18.9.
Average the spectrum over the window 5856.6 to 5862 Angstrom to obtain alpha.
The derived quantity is 17.3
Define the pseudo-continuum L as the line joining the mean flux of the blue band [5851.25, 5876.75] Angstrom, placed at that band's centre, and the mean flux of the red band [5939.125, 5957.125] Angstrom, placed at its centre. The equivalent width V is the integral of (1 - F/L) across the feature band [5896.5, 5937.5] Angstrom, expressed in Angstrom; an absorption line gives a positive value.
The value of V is -0.84 Angstrom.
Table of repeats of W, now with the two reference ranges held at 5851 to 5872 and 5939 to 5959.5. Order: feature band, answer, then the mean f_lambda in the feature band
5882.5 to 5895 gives 0.118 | 15.8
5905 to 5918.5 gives 0.001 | 17.7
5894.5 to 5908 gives -0.002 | 17.7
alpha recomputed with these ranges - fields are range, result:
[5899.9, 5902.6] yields 18.5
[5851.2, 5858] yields 16.9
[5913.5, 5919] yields 17.7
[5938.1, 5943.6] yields 16.9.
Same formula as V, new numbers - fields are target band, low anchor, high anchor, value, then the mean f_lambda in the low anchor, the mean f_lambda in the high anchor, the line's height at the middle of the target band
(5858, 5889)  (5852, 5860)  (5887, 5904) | -2.89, 17.1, 16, 16.6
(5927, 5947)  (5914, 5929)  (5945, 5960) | 0.22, 18.6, 18.3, 18.4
